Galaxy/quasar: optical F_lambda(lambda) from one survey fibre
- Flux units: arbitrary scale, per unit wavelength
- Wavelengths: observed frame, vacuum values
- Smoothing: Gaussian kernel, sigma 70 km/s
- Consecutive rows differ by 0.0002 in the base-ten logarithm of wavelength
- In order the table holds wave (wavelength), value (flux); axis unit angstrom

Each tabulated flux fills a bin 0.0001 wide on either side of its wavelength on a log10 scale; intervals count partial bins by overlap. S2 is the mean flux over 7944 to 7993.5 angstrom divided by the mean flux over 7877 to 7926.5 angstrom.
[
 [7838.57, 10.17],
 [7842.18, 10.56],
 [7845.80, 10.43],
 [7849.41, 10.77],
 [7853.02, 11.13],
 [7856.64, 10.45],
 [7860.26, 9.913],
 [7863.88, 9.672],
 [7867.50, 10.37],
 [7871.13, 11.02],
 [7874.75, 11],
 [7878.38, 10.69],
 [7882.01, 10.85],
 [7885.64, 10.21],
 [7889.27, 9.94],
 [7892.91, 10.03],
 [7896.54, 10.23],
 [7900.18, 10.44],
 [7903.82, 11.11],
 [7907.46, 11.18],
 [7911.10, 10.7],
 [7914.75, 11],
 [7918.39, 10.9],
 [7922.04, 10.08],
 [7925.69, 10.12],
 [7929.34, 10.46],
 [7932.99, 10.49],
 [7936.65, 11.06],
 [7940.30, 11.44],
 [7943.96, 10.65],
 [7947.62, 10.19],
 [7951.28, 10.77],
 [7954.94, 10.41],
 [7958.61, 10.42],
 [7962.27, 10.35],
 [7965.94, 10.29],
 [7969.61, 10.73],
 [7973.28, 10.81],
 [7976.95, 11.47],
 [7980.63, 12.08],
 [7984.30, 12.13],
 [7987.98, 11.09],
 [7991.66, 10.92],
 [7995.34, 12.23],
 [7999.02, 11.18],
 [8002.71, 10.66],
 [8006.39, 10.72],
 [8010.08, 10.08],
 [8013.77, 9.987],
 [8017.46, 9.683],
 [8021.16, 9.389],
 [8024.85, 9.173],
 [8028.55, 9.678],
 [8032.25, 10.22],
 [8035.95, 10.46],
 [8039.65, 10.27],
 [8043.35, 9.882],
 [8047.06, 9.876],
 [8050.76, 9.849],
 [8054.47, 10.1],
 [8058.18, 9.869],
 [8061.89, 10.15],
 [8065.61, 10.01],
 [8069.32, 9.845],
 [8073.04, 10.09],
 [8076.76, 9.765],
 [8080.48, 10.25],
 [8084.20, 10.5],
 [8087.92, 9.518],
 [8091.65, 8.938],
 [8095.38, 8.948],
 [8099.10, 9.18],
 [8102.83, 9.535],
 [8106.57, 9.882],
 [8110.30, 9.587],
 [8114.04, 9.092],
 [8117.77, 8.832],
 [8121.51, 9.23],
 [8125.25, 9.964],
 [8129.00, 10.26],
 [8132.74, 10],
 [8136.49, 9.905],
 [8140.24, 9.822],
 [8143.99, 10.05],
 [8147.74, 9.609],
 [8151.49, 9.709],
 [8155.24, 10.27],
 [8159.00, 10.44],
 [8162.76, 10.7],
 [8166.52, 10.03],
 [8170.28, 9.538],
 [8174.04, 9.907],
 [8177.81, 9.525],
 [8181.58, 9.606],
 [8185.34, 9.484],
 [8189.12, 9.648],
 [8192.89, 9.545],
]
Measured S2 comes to 1.0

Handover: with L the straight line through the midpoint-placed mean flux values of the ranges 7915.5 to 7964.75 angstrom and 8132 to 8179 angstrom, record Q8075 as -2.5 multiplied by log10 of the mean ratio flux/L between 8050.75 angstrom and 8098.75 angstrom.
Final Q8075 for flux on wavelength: 0.04 mag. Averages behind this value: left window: 10.6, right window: 9.97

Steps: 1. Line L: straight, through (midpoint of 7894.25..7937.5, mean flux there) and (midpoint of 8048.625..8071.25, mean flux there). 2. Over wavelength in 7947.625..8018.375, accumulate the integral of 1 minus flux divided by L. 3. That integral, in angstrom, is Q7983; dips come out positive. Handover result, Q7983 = -3.6 angstrom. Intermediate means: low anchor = 10.6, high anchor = 9.97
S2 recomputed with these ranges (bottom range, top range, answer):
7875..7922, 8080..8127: 0.89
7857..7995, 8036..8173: 0.92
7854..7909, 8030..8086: 0.96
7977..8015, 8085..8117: 0.84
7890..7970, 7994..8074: 0.96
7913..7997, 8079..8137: 0.88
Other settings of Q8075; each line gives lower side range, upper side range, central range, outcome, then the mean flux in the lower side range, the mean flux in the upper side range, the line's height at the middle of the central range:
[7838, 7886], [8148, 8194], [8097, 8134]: 0.049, 10.5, 9.86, 9.98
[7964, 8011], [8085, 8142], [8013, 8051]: 0.075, 11.1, 9.53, 10.6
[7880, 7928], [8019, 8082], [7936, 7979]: -0.042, 10.5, 9.93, 10.3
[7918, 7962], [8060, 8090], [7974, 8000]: -0.119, 10.6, 10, 10.4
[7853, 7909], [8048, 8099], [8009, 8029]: 0.040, 10.5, 9.81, 10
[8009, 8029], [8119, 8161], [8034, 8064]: -0.038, 9.65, 9.92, 9.71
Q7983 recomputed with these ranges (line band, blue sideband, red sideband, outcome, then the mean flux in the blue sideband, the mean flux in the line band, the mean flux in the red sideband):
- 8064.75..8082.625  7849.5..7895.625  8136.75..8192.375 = 0.1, 10.4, 10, 9.87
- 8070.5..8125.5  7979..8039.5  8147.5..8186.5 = 3.6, 10.6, 9.55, 9.91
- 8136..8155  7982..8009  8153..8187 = 0.5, 11.3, 9.85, 9.95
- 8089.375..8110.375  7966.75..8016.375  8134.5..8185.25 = 2.0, 11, 9.33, 9.92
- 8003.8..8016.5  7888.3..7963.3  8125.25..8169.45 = 0.2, 10.6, 10.2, 10.1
